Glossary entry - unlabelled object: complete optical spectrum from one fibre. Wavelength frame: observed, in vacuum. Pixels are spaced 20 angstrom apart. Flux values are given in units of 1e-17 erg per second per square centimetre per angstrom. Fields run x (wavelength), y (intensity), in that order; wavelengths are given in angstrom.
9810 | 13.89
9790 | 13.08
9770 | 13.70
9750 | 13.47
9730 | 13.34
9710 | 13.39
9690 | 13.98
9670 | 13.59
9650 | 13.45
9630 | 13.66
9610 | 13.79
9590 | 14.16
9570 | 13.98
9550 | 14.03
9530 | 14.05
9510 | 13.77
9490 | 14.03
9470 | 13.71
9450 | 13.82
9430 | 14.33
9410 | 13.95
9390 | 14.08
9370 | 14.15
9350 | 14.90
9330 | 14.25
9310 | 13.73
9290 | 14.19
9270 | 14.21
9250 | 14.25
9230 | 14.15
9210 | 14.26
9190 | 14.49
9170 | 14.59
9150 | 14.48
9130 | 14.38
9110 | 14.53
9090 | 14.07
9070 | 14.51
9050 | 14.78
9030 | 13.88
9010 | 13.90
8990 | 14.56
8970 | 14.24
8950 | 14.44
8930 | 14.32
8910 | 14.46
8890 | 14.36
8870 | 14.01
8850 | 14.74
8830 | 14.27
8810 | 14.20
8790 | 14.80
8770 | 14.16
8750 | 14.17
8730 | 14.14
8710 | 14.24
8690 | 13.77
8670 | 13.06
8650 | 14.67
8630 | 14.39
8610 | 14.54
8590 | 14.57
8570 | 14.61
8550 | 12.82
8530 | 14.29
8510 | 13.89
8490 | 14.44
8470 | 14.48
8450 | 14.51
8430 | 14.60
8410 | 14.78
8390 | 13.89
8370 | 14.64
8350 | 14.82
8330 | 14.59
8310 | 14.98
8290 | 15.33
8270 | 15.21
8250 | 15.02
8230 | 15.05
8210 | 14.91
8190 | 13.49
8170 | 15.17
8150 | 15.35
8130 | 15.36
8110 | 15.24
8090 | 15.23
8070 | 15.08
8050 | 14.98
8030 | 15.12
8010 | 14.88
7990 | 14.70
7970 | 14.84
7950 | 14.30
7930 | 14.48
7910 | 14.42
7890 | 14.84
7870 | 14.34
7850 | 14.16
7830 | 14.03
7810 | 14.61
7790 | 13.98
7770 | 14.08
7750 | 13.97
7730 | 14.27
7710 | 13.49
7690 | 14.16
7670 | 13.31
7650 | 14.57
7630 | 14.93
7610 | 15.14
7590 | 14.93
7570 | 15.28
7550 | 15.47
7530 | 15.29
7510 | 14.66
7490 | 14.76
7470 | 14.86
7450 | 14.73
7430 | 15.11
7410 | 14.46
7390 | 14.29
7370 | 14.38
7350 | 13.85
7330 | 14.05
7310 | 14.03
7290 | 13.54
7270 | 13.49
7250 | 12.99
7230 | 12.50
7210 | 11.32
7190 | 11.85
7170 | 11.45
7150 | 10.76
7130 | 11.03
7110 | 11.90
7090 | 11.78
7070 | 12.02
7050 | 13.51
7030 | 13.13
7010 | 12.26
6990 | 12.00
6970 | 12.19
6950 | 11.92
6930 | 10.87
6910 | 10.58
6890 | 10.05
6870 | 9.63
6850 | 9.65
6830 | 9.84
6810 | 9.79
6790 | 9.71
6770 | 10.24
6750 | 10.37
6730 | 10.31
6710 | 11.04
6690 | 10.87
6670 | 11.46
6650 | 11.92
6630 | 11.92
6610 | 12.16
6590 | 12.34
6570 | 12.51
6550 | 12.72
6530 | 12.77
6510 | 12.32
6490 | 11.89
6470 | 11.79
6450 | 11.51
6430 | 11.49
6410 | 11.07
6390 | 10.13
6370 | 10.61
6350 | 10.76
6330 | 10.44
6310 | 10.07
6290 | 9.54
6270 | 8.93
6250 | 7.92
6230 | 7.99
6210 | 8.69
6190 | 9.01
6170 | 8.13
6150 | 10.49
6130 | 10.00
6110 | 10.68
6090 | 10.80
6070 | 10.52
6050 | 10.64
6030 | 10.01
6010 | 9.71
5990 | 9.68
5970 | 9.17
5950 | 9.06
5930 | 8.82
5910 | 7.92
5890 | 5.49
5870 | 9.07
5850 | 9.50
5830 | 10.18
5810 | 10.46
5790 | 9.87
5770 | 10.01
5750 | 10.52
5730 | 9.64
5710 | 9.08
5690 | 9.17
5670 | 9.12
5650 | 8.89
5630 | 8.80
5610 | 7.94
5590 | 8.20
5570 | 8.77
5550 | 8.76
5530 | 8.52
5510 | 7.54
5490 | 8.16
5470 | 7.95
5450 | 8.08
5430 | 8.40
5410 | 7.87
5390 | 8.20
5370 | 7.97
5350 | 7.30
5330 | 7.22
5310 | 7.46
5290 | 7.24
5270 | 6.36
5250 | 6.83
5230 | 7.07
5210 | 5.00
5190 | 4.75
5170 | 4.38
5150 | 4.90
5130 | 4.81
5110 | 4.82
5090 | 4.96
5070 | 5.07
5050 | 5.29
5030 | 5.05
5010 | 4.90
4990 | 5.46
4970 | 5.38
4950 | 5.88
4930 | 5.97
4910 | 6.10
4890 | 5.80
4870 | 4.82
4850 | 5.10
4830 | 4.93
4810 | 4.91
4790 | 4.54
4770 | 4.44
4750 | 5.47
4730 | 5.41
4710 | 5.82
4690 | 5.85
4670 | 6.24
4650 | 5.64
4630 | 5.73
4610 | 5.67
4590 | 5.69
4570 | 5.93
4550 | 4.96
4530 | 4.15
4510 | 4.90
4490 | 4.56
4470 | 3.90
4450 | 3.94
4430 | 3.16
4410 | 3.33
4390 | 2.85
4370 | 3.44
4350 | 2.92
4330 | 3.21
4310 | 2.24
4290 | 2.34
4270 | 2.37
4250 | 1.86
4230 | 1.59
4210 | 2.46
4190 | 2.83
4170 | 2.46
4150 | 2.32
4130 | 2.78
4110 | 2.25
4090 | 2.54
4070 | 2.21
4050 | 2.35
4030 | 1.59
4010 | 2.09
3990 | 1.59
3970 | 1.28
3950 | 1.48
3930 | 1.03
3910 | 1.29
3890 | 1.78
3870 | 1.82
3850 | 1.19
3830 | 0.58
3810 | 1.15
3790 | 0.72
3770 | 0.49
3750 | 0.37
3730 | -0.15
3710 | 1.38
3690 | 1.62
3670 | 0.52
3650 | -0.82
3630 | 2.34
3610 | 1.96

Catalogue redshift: 0.00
